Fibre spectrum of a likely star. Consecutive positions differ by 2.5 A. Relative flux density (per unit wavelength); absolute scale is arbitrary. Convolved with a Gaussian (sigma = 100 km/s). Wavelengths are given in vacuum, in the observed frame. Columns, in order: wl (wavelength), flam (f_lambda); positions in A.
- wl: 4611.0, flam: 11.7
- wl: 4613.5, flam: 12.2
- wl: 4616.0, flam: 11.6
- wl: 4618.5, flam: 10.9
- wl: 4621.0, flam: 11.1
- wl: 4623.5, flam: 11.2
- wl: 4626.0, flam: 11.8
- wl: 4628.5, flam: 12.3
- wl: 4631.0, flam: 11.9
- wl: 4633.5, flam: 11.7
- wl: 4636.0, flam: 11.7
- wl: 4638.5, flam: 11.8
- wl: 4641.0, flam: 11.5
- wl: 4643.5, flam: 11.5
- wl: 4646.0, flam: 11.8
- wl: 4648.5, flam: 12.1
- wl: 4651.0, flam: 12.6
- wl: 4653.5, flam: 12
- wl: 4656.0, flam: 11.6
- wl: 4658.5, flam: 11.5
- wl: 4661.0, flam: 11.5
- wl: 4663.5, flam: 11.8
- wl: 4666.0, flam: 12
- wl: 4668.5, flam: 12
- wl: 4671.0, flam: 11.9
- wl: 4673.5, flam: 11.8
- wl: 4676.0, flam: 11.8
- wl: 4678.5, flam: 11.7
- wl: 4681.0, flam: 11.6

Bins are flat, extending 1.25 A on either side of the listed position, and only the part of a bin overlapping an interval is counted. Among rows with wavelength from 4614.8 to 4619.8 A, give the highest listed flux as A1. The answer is 11.6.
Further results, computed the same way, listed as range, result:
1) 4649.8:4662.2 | 12.6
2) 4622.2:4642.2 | 12.3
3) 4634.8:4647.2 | 11.8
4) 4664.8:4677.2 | 12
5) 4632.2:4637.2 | 11.7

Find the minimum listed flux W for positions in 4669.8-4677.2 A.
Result 11.8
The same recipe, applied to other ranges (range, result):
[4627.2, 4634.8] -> 11.7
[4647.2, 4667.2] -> 11.5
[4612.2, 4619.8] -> 10.9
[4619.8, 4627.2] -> 11.1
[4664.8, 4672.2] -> 11.9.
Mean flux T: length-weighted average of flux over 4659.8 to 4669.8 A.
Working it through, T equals 11.8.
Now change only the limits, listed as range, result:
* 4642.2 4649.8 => 11.8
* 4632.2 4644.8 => 11.6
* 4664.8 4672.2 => 12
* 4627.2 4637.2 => 11.9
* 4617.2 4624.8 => 11.1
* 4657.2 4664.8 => 11.6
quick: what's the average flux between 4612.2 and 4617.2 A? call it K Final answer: 11.9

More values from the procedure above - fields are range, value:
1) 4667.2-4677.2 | 11.9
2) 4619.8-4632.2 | 11.7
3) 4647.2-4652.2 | 12.3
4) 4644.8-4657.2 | 12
